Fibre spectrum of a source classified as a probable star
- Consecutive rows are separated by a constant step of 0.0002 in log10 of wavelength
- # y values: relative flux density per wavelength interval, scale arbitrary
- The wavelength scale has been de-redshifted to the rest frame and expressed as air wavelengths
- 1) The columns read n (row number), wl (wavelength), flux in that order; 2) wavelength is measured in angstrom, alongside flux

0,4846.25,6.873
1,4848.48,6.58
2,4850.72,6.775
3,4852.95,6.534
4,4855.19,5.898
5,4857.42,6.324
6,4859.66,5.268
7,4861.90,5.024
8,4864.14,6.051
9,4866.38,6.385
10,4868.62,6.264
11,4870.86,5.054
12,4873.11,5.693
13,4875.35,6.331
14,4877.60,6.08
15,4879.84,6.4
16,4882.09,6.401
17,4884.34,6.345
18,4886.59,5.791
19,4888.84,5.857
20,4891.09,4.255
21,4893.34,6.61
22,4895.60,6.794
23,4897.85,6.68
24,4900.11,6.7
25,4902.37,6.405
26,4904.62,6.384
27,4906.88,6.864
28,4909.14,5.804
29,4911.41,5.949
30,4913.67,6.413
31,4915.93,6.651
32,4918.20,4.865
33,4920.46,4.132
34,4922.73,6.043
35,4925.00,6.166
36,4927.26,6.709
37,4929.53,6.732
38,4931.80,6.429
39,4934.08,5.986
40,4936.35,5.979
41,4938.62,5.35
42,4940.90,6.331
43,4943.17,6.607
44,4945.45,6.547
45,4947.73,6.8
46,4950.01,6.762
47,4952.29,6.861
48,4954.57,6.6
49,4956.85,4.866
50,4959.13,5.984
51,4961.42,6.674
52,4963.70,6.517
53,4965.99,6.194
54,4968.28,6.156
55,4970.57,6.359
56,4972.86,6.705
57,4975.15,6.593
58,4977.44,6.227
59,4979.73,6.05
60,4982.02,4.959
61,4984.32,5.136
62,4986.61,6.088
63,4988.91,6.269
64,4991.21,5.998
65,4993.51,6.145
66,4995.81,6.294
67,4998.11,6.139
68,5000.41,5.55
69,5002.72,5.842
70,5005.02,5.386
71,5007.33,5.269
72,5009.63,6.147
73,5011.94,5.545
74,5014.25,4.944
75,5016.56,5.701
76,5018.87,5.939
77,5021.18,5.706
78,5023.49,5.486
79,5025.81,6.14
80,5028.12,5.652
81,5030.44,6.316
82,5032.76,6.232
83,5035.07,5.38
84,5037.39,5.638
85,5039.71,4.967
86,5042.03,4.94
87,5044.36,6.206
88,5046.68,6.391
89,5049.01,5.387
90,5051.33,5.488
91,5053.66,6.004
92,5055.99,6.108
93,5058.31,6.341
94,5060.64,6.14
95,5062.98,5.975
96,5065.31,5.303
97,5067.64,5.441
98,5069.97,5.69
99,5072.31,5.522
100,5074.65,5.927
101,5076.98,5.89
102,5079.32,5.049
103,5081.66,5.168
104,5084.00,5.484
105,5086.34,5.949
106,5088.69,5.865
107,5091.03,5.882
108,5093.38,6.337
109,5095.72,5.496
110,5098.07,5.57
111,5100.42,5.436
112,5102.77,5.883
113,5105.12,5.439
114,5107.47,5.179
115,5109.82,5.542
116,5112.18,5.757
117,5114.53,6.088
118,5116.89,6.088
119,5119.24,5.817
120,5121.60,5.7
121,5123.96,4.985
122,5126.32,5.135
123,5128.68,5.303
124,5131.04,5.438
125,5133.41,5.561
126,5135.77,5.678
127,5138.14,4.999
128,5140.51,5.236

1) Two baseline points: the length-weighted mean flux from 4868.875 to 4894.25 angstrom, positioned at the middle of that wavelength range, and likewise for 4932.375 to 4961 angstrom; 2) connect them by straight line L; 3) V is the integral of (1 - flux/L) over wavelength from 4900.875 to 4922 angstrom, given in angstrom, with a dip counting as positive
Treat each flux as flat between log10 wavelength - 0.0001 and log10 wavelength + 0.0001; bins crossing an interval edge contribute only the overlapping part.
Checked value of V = 0.3 angstrom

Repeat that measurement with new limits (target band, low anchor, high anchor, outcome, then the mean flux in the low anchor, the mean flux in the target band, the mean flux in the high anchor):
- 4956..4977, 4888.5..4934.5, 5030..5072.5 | -0.9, 6.12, 6.25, 5.76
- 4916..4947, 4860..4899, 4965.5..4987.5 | 0.0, 5.99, 6.02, 6.04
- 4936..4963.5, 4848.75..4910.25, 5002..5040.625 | -1.9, 6.12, 6.3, 5.67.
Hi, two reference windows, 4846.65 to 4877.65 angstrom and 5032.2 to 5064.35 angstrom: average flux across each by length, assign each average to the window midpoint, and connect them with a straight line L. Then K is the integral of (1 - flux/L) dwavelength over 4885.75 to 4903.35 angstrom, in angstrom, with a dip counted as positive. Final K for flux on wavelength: -0.4 angstrom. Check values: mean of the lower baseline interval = 6.04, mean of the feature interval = 6.14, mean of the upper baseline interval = 5.79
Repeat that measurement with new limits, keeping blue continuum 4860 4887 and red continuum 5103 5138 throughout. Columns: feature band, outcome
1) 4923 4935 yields -1.0 angstrom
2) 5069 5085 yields 0.2 angstrom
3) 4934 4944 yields -0.3 angstrom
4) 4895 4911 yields -1.5 angstrom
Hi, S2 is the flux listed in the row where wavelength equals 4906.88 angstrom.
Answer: 6.864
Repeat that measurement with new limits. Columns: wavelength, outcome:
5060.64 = 6.14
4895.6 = 6.794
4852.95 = 6.534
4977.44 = 6.227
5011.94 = 5.545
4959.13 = 5.984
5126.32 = 5.135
